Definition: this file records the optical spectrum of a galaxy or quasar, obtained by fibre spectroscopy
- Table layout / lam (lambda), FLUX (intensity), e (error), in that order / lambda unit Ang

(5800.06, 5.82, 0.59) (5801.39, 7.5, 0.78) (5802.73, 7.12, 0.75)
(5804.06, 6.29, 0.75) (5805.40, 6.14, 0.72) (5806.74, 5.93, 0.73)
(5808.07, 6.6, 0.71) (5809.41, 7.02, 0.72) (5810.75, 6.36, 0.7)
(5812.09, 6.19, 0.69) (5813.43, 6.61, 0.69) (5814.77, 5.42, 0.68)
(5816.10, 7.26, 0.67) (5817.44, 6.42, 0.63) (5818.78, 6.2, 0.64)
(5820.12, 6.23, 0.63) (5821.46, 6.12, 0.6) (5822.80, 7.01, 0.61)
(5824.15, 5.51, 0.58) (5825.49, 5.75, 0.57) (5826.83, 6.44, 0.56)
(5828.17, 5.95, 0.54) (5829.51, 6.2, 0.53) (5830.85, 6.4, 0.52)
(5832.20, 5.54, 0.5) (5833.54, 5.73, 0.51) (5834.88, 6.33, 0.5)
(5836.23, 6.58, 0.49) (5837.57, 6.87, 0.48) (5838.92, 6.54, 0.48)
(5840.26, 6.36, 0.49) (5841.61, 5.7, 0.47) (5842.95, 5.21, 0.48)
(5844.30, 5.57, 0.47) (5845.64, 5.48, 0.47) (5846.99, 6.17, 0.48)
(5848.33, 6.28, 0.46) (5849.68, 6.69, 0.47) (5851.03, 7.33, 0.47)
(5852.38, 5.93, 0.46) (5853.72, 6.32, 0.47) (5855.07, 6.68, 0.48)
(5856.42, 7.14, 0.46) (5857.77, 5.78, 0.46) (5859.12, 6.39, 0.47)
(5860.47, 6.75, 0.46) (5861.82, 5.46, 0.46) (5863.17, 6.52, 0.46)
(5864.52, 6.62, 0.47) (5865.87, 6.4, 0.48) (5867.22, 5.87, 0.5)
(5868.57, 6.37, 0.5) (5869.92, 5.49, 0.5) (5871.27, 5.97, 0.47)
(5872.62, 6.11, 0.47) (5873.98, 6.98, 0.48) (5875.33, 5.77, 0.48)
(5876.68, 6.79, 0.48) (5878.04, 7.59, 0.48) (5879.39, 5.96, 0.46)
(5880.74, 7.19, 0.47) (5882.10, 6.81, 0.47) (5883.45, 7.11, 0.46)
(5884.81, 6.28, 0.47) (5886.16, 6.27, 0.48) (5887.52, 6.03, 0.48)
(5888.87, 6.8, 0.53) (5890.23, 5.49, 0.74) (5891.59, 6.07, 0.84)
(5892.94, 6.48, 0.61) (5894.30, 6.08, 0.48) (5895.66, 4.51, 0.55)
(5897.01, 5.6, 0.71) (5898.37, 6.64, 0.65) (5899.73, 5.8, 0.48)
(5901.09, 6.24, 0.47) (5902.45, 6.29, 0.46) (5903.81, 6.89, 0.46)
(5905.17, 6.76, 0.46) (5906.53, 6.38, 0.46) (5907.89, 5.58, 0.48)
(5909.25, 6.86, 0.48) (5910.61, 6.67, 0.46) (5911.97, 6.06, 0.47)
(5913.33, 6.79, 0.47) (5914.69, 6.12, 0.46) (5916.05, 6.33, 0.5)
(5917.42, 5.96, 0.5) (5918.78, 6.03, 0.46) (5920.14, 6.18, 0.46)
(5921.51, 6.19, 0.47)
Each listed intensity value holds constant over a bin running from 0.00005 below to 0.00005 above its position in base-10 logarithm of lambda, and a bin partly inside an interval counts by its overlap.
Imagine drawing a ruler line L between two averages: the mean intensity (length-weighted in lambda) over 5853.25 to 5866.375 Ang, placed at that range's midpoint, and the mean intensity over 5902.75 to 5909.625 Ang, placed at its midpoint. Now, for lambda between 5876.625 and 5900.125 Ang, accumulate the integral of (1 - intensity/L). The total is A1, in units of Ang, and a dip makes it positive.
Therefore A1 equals 0.5 Ang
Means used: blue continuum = 6.4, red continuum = 6.47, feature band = 6.3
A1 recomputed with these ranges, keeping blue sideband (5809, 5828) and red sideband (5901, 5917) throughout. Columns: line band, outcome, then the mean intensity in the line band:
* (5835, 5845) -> 0.32 Ang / 6.13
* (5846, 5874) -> 0.15 Ang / 6.32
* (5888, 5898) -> 0.79 Ang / 5.89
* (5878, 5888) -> -0.36 Ang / 6.61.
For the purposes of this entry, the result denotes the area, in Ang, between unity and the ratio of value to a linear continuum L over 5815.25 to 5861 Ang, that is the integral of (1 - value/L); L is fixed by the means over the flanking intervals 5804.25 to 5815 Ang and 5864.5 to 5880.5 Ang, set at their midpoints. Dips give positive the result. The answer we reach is 0.5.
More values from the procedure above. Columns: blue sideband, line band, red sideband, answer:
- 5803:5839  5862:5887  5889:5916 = -0.8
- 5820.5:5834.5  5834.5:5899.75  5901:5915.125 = -0.2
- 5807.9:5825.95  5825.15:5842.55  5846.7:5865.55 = 0.5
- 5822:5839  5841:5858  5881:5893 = 0.2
